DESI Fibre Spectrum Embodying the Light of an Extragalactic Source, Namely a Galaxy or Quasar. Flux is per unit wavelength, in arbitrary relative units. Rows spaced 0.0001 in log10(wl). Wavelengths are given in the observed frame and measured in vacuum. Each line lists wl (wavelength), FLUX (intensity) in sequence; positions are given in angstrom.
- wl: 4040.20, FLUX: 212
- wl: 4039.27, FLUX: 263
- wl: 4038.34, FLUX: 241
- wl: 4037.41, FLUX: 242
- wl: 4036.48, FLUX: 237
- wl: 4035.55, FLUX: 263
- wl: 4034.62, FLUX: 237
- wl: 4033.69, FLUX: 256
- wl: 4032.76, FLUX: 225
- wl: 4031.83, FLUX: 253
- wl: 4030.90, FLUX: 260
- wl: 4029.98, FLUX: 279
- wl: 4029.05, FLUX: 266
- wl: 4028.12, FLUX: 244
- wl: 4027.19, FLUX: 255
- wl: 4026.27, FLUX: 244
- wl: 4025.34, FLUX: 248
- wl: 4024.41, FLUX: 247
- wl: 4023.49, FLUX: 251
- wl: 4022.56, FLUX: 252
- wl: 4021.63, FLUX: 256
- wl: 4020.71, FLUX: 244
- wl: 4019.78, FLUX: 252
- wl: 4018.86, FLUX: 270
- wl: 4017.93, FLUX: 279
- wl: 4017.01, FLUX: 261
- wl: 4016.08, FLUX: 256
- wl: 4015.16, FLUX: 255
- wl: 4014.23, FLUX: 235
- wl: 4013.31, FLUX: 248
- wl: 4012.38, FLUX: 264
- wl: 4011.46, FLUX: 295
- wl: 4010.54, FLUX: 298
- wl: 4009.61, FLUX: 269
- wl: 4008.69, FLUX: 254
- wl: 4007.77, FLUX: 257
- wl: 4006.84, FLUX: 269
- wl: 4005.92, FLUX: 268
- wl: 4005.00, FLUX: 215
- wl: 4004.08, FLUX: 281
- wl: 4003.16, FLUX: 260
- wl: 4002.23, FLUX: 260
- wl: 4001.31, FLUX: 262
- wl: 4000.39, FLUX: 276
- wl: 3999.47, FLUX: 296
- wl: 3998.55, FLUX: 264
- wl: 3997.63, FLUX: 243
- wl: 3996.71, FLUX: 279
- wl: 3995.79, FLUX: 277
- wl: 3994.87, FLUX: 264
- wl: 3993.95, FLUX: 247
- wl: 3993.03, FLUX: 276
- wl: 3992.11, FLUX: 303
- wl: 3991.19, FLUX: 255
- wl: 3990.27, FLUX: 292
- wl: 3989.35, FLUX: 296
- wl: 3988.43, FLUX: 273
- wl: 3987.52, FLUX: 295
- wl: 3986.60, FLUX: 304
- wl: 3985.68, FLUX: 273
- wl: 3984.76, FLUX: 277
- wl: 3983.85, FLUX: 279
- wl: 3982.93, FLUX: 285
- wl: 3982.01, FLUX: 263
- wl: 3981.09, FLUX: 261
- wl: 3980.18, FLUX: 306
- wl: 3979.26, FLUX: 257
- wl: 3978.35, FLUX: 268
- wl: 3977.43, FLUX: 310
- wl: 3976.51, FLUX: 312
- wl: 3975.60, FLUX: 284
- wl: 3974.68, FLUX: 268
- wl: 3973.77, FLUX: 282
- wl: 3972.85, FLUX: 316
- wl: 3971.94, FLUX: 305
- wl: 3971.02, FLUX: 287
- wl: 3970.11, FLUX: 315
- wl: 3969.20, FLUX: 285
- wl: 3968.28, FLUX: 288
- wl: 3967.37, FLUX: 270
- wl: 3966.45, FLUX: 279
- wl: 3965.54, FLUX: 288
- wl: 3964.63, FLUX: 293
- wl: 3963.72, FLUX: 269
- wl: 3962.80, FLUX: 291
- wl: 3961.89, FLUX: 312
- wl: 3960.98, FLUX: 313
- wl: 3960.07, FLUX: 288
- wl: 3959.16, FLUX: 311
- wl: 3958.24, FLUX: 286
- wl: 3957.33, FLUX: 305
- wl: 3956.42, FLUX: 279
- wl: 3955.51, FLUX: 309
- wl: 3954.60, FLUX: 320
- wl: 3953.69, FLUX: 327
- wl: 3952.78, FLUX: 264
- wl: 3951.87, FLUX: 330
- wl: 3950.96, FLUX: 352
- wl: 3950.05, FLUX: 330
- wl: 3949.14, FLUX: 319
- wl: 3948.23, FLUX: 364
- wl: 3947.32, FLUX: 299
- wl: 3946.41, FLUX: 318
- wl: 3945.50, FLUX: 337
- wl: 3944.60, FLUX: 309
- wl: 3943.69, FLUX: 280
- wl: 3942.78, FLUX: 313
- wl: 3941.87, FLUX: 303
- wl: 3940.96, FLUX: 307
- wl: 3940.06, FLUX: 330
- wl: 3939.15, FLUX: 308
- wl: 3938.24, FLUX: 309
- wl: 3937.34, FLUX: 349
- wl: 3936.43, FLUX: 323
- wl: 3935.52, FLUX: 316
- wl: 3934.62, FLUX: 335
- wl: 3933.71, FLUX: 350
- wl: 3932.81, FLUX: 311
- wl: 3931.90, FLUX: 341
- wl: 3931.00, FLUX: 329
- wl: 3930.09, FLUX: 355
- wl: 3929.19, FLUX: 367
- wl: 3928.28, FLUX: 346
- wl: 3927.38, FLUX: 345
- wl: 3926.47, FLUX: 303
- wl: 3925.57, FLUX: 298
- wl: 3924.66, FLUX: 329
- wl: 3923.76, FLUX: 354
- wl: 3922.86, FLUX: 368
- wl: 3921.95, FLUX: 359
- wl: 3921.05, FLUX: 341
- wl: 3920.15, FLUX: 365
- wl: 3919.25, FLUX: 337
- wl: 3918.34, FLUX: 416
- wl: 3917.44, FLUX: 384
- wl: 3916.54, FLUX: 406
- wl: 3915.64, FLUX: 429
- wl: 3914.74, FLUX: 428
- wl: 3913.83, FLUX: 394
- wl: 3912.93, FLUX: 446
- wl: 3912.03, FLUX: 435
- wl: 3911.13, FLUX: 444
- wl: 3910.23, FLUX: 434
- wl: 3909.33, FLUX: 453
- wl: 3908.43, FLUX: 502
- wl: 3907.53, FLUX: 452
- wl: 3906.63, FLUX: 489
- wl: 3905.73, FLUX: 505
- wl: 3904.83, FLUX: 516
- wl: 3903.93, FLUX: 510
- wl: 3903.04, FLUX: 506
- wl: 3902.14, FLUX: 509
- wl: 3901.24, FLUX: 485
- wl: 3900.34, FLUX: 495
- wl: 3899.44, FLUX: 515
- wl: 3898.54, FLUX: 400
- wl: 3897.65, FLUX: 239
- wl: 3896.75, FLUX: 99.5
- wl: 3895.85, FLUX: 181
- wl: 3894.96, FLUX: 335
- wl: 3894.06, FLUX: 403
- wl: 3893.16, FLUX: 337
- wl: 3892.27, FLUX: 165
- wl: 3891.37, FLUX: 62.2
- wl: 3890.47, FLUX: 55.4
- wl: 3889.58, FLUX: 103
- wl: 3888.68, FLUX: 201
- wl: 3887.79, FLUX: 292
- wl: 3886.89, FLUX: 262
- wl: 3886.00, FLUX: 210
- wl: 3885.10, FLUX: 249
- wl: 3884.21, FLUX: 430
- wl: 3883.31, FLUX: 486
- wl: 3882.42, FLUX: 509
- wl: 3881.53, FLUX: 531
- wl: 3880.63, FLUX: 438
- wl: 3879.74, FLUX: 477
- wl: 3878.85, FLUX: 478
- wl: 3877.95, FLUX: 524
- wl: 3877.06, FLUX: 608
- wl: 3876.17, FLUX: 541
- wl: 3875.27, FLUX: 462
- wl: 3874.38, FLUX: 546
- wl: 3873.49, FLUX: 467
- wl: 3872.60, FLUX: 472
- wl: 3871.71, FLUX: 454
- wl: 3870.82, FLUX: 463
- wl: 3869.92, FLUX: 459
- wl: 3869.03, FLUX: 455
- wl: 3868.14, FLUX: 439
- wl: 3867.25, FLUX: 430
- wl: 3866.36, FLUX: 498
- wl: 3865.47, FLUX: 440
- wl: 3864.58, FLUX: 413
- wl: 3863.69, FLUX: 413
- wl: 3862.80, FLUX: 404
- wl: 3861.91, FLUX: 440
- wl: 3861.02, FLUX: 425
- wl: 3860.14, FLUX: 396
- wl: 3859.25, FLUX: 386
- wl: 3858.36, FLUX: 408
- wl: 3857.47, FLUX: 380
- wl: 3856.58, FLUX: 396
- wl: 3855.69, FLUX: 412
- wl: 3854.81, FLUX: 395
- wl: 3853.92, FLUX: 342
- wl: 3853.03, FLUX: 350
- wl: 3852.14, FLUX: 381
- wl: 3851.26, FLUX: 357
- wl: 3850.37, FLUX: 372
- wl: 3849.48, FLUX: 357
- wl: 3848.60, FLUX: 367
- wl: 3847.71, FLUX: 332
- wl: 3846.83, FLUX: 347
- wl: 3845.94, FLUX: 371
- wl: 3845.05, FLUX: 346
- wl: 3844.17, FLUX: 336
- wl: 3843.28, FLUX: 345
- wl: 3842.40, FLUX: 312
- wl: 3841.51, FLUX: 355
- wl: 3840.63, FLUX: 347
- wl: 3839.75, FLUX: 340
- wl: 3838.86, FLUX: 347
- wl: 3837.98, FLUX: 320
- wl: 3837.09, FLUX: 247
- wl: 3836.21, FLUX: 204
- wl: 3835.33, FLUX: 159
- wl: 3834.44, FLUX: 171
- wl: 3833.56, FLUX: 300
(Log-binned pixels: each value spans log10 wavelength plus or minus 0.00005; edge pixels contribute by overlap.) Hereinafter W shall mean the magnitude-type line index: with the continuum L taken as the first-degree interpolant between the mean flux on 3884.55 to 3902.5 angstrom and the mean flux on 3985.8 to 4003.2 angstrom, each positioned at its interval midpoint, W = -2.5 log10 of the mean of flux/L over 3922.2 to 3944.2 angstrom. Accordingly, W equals -0.18 mag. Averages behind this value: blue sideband 280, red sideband 275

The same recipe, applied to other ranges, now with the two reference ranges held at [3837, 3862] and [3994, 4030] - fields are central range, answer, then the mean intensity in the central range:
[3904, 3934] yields -0.22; 393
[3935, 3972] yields -0.03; 307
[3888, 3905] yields 0.04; 319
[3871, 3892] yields -0.12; 384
